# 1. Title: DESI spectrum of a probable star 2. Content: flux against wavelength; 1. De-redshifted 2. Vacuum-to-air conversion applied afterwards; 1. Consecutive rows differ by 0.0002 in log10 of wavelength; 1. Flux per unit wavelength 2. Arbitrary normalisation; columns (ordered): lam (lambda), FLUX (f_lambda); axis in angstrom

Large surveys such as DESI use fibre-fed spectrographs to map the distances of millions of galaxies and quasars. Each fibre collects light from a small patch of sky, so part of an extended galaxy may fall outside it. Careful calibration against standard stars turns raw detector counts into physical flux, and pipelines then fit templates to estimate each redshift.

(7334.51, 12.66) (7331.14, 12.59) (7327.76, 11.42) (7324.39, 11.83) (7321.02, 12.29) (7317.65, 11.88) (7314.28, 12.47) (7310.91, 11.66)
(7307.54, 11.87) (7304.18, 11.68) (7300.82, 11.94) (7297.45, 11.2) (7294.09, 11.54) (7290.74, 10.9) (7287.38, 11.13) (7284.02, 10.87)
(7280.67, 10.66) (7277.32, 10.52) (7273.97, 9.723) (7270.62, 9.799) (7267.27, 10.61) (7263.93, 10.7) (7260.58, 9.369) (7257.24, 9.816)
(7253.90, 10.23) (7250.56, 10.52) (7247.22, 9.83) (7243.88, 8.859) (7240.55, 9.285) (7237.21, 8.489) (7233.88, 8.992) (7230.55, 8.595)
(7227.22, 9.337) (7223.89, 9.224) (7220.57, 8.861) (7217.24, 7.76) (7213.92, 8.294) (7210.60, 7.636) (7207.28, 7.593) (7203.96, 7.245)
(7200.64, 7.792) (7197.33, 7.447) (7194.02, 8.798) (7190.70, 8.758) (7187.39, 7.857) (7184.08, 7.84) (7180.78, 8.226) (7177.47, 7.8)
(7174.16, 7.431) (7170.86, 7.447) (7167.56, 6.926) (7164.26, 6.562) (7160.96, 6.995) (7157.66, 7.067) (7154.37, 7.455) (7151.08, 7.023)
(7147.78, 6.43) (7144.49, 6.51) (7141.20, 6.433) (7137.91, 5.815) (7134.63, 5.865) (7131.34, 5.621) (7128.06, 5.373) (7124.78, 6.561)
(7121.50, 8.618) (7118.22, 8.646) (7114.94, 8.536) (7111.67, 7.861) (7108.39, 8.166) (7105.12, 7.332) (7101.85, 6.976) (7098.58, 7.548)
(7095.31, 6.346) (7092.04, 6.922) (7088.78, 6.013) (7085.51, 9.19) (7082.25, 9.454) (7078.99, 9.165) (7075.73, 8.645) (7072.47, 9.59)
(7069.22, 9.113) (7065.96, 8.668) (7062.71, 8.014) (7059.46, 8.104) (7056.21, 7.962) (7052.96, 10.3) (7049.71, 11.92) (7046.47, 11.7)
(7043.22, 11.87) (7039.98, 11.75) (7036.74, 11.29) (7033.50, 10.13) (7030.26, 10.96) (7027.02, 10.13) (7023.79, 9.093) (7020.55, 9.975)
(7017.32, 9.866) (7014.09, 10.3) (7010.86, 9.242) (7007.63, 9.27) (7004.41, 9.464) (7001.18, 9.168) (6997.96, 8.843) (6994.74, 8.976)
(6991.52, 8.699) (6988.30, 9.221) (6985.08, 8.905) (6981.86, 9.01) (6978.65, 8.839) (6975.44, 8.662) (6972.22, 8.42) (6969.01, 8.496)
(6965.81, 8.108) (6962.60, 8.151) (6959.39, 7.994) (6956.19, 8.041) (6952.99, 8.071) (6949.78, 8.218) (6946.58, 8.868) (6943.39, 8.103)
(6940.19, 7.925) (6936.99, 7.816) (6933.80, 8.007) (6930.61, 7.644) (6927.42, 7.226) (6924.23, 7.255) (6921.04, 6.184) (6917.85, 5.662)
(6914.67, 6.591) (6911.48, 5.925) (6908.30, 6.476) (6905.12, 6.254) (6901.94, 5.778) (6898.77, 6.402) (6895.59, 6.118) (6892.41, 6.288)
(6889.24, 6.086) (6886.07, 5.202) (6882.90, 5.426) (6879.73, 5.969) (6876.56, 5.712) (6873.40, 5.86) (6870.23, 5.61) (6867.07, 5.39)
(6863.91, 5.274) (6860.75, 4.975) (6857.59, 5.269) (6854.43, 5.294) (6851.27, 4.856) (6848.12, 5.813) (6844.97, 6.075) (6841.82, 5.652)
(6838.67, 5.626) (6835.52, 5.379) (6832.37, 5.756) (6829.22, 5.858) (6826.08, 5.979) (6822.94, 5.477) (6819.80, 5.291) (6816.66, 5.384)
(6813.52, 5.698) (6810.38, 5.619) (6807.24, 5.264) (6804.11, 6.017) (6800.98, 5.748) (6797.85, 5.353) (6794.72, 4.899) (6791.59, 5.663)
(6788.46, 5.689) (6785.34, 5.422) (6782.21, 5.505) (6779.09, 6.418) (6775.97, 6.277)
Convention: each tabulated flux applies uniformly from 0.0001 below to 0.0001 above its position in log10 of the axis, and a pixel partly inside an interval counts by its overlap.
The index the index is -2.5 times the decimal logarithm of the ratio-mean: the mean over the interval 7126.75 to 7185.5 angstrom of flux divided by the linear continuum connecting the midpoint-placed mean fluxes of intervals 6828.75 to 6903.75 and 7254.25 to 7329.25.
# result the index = 0.34 mag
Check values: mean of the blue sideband 5.65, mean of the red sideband 11.1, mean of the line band 6.83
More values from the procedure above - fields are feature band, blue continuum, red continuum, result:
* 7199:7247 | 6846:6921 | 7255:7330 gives 0.20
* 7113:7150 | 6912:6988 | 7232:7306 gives 0.34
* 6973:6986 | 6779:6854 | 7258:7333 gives -0.18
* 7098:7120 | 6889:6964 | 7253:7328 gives 0.16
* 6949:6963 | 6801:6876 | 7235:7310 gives -0.18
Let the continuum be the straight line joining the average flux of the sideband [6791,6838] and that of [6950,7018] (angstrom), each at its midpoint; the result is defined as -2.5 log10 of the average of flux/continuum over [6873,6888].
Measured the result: 0.21 mag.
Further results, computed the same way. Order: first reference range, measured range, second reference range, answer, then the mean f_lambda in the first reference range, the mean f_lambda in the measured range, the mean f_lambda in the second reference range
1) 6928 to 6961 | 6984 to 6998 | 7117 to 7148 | -0.17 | 8.04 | 8.94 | 6.57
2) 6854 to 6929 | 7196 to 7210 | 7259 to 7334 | 0.31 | 5.94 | 7.53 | 11.2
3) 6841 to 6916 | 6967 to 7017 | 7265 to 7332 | -0.24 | 5.76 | 9.05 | 11.3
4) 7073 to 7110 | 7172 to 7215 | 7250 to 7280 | 0.17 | 7.85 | 7.89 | 10.1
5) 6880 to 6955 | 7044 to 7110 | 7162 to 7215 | -0.17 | 6.84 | 8.6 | 7.71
